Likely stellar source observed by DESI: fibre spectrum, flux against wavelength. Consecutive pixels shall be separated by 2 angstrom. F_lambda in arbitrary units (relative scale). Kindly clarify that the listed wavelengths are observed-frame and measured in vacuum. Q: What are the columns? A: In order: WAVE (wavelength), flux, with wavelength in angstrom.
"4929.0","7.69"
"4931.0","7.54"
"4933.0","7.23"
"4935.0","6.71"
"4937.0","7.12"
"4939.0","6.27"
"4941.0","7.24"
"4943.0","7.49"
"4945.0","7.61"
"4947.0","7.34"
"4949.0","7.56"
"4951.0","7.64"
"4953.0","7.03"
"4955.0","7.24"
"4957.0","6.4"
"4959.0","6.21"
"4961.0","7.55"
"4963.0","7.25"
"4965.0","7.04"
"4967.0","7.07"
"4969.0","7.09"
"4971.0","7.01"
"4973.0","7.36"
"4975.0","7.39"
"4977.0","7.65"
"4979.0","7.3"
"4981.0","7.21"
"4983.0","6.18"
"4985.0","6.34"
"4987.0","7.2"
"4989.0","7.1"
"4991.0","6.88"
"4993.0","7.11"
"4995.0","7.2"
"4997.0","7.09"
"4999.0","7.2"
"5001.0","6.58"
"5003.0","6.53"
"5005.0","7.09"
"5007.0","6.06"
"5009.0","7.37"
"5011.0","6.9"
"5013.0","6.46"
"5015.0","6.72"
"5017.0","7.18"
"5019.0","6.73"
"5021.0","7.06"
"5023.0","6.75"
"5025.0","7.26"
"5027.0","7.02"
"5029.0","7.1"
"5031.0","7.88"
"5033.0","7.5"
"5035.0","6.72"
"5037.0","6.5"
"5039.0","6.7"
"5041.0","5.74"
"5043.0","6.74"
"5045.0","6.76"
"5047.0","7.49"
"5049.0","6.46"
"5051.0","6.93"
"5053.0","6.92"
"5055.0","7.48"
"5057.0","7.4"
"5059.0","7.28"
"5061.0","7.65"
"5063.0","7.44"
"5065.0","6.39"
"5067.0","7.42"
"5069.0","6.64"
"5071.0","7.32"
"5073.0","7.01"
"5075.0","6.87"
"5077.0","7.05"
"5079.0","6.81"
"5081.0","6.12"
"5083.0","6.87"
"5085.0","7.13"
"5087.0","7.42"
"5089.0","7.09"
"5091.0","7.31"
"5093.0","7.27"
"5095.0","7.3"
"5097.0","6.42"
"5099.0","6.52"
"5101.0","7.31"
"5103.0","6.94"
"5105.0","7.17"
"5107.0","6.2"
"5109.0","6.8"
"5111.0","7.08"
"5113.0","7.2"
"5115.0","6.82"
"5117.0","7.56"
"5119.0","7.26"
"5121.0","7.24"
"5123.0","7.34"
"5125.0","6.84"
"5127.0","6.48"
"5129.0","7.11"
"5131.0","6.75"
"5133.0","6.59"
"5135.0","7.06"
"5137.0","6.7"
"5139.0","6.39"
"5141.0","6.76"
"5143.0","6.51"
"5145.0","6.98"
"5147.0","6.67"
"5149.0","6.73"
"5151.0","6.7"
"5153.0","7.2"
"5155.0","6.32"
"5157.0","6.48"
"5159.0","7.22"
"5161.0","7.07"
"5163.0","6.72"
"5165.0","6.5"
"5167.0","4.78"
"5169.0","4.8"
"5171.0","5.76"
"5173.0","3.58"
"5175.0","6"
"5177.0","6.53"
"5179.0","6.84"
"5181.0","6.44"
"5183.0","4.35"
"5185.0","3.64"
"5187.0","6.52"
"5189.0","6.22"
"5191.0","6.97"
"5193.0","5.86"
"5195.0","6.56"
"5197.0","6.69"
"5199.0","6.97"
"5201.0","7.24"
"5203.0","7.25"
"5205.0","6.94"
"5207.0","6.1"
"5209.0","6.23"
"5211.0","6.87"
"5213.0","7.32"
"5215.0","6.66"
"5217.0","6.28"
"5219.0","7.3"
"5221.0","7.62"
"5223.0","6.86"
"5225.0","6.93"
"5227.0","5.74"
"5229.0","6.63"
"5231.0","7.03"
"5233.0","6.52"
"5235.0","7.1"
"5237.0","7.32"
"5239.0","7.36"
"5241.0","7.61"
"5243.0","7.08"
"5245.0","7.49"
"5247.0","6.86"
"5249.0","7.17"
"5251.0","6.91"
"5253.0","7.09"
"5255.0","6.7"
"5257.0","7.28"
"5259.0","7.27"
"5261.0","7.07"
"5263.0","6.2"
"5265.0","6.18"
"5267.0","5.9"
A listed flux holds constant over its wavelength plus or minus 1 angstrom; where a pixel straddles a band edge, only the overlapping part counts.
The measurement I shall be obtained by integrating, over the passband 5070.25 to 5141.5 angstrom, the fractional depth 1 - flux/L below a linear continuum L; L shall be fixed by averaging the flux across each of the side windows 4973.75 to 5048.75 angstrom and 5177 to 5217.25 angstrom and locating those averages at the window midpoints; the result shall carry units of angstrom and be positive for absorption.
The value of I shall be -3.03 angstrom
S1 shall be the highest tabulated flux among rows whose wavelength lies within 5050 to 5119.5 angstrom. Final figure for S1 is 7.65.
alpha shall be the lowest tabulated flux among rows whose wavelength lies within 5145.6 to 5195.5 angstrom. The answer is 3.58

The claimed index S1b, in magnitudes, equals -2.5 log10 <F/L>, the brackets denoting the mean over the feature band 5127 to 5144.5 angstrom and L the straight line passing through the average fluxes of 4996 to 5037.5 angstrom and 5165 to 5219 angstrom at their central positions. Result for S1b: -0.05 mag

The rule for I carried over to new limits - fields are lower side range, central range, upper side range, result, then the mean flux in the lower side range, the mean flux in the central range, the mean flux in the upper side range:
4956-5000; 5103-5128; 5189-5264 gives -0.16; 7.04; 7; 6.89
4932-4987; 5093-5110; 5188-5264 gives 0.29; 7.1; 6.86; 6.88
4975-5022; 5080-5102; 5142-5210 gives -1.30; 6.93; 6.98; 6.28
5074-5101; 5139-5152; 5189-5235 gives 0.30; 6.95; 6.7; 6.75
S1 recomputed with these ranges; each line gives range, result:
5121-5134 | 7.34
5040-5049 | 7.49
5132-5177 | 7.22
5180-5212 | 7.25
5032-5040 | 7.5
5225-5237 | 7.32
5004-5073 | 7.88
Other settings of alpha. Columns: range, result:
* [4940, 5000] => 6.18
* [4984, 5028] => 6.06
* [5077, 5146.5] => 6.12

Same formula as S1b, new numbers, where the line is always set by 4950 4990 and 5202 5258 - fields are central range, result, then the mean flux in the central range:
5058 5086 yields 0.00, 7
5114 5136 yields 0.00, 7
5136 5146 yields 0.05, 6.67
